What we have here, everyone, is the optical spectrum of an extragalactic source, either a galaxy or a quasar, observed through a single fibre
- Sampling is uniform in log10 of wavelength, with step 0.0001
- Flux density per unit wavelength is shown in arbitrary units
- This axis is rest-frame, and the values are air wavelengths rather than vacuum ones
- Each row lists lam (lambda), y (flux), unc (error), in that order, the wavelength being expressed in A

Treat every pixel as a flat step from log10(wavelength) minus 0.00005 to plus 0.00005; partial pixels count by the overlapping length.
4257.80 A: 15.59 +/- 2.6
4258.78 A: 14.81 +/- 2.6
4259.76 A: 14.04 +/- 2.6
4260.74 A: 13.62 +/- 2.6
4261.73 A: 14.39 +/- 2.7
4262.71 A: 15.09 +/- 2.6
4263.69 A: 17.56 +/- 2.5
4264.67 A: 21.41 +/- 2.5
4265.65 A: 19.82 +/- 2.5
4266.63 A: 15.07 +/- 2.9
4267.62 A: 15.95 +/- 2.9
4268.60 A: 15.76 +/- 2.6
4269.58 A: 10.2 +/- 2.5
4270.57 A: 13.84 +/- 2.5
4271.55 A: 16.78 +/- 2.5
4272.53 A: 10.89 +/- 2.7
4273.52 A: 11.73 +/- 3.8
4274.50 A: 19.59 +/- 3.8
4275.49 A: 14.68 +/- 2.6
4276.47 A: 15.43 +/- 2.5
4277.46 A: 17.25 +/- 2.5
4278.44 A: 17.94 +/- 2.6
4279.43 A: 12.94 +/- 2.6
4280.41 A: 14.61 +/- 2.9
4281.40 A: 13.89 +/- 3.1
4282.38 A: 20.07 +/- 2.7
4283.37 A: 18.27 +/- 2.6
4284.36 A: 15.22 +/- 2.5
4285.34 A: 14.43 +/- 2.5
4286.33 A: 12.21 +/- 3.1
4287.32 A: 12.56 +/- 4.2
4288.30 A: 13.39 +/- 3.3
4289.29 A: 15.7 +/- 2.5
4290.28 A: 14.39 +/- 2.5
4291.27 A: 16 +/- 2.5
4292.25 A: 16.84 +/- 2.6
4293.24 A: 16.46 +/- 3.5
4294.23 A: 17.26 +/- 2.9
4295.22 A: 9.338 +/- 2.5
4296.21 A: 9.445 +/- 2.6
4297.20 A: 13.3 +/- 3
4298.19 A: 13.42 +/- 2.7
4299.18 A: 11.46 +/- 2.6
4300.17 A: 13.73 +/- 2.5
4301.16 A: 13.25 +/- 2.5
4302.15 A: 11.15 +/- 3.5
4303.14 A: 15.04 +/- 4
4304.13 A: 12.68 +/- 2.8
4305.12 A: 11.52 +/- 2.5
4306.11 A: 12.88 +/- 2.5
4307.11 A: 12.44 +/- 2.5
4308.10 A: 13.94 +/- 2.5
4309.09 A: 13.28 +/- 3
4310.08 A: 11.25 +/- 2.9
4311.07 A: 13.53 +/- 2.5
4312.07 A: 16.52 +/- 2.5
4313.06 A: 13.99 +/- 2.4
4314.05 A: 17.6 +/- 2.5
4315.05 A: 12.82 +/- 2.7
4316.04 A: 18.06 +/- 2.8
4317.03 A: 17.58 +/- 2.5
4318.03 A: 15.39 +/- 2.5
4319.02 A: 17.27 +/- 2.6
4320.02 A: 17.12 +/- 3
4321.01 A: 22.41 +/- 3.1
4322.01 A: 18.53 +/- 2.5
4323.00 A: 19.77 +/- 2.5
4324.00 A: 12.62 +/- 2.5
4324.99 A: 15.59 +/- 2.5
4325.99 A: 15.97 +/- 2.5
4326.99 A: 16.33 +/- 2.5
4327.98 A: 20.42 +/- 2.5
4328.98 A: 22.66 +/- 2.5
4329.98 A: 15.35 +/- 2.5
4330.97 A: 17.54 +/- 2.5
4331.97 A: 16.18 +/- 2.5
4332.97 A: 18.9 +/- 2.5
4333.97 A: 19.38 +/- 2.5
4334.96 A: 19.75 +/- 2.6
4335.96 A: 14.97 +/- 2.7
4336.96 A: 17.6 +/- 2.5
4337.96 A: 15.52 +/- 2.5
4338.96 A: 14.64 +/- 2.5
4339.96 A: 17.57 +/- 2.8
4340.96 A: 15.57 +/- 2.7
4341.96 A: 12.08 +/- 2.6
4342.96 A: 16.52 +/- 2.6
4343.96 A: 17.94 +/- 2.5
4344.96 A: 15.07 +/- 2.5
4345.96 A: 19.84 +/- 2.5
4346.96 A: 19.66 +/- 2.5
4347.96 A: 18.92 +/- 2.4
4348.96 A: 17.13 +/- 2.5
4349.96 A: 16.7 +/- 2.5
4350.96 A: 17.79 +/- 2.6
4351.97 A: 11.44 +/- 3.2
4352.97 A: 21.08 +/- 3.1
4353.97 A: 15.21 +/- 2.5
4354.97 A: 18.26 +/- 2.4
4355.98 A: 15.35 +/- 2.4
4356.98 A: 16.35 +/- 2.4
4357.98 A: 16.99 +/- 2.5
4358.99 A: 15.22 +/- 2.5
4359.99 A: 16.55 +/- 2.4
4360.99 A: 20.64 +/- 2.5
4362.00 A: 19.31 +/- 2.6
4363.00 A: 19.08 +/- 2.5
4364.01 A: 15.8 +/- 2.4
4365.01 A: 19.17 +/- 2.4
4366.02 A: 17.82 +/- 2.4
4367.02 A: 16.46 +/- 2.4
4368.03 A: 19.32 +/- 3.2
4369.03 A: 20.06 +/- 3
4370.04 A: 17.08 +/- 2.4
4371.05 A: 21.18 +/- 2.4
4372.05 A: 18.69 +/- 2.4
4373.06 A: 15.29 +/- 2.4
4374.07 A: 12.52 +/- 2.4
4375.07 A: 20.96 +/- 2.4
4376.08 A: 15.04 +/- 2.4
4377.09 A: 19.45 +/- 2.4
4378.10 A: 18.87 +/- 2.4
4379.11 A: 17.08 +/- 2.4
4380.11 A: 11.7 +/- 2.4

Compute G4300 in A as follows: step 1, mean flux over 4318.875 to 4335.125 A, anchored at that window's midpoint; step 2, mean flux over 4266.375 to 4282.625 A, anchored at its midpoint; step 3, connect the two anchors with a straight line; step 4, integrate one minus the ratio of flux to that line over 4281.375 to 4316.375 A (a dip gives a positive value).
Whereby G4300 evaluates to 4.9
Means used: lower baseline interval 15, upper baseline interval 18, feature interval 14.1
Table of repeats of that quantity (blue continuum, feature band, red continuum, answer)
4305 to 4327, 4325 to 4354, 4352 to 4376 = -1.1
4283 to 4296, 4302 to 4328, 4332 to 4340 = 1.2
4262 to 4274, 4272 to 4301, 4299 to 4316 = -0.1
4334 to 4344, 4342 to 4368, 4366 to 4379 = -0.4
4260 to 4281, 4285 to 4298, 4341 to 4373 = 1.6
